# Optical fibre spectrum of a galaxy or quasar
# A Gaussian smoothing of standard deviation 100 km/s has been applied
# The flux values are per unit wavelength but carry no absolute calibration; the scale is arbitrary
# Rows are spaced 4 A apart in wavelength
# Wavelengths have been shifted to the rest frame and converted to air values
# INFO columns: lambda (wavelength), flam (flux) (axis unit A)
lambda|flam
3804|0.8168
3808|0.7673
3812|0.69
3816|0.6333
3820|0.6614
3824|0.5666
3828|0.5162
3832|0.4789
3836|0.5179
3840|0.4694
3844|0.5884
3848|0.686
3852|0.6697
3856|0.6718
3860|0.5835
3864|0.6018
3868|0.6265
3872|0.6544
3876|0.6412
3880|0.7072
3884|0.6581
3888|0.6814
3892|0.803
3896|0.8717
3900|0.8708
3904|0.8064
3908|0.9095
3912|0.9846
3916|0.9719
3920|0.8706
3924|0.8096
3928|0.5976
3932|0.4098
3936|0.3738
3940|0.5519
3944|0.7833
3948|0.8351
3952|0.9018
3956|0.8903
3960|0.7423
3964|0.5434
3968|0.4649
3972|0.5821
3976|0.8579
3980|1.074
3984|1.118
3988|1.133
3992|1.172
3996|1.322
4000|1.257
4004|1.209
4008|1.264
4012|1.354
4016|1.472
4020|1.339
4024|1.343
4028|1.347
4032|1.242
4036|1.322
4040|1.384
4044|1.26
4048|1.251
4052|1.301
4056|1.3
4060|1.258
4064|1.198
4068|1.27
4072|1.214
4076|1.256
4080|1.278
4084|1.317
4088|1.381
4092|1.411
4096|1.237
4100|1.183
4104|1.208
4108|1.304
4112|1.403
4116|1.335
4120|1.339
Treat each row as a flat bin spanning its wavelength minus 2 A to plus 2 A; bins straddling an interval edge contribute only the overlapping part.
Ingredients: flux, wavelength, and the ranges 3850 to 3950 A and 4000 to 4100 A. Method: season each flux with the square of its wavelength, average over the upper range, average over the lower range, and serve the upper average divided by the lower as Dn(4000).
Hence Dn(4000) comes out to 1.95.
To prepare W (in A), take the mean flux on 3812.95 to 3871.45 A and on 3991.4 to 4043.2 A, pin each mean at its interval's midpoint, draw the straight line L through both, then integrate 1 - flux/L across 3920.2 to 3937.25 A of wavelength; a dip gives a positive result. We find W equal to 6.4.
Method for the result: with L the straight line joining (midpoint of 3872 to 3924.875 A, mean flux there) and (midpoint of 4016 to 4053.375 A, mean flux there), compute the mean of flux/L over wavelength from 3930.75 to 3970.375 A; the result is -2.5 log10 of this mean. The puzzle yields 0.47 mag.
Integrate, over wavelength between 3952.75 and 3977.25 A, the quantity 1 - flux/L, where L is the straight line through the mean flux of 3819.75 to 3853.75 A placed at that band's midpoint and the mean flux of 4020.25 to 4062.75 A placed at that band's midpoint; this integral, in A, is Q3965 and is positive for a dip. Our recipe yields 8.1 A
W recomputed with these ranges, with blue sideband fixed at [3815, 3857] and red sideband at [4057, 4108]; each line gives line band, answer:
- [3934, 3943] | 3.9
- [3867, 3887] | 1.1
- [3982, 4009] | -4.7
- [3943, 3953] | 0.6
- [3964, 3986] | 4.1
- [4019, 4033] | -2.6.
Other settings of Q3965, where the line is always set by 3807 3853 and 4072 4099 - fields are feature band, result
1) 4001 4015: -2.6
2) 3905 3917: -1.7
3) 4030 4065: -2.5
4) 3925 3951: 8.3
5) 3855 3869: 1.4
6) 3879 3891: 1.0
